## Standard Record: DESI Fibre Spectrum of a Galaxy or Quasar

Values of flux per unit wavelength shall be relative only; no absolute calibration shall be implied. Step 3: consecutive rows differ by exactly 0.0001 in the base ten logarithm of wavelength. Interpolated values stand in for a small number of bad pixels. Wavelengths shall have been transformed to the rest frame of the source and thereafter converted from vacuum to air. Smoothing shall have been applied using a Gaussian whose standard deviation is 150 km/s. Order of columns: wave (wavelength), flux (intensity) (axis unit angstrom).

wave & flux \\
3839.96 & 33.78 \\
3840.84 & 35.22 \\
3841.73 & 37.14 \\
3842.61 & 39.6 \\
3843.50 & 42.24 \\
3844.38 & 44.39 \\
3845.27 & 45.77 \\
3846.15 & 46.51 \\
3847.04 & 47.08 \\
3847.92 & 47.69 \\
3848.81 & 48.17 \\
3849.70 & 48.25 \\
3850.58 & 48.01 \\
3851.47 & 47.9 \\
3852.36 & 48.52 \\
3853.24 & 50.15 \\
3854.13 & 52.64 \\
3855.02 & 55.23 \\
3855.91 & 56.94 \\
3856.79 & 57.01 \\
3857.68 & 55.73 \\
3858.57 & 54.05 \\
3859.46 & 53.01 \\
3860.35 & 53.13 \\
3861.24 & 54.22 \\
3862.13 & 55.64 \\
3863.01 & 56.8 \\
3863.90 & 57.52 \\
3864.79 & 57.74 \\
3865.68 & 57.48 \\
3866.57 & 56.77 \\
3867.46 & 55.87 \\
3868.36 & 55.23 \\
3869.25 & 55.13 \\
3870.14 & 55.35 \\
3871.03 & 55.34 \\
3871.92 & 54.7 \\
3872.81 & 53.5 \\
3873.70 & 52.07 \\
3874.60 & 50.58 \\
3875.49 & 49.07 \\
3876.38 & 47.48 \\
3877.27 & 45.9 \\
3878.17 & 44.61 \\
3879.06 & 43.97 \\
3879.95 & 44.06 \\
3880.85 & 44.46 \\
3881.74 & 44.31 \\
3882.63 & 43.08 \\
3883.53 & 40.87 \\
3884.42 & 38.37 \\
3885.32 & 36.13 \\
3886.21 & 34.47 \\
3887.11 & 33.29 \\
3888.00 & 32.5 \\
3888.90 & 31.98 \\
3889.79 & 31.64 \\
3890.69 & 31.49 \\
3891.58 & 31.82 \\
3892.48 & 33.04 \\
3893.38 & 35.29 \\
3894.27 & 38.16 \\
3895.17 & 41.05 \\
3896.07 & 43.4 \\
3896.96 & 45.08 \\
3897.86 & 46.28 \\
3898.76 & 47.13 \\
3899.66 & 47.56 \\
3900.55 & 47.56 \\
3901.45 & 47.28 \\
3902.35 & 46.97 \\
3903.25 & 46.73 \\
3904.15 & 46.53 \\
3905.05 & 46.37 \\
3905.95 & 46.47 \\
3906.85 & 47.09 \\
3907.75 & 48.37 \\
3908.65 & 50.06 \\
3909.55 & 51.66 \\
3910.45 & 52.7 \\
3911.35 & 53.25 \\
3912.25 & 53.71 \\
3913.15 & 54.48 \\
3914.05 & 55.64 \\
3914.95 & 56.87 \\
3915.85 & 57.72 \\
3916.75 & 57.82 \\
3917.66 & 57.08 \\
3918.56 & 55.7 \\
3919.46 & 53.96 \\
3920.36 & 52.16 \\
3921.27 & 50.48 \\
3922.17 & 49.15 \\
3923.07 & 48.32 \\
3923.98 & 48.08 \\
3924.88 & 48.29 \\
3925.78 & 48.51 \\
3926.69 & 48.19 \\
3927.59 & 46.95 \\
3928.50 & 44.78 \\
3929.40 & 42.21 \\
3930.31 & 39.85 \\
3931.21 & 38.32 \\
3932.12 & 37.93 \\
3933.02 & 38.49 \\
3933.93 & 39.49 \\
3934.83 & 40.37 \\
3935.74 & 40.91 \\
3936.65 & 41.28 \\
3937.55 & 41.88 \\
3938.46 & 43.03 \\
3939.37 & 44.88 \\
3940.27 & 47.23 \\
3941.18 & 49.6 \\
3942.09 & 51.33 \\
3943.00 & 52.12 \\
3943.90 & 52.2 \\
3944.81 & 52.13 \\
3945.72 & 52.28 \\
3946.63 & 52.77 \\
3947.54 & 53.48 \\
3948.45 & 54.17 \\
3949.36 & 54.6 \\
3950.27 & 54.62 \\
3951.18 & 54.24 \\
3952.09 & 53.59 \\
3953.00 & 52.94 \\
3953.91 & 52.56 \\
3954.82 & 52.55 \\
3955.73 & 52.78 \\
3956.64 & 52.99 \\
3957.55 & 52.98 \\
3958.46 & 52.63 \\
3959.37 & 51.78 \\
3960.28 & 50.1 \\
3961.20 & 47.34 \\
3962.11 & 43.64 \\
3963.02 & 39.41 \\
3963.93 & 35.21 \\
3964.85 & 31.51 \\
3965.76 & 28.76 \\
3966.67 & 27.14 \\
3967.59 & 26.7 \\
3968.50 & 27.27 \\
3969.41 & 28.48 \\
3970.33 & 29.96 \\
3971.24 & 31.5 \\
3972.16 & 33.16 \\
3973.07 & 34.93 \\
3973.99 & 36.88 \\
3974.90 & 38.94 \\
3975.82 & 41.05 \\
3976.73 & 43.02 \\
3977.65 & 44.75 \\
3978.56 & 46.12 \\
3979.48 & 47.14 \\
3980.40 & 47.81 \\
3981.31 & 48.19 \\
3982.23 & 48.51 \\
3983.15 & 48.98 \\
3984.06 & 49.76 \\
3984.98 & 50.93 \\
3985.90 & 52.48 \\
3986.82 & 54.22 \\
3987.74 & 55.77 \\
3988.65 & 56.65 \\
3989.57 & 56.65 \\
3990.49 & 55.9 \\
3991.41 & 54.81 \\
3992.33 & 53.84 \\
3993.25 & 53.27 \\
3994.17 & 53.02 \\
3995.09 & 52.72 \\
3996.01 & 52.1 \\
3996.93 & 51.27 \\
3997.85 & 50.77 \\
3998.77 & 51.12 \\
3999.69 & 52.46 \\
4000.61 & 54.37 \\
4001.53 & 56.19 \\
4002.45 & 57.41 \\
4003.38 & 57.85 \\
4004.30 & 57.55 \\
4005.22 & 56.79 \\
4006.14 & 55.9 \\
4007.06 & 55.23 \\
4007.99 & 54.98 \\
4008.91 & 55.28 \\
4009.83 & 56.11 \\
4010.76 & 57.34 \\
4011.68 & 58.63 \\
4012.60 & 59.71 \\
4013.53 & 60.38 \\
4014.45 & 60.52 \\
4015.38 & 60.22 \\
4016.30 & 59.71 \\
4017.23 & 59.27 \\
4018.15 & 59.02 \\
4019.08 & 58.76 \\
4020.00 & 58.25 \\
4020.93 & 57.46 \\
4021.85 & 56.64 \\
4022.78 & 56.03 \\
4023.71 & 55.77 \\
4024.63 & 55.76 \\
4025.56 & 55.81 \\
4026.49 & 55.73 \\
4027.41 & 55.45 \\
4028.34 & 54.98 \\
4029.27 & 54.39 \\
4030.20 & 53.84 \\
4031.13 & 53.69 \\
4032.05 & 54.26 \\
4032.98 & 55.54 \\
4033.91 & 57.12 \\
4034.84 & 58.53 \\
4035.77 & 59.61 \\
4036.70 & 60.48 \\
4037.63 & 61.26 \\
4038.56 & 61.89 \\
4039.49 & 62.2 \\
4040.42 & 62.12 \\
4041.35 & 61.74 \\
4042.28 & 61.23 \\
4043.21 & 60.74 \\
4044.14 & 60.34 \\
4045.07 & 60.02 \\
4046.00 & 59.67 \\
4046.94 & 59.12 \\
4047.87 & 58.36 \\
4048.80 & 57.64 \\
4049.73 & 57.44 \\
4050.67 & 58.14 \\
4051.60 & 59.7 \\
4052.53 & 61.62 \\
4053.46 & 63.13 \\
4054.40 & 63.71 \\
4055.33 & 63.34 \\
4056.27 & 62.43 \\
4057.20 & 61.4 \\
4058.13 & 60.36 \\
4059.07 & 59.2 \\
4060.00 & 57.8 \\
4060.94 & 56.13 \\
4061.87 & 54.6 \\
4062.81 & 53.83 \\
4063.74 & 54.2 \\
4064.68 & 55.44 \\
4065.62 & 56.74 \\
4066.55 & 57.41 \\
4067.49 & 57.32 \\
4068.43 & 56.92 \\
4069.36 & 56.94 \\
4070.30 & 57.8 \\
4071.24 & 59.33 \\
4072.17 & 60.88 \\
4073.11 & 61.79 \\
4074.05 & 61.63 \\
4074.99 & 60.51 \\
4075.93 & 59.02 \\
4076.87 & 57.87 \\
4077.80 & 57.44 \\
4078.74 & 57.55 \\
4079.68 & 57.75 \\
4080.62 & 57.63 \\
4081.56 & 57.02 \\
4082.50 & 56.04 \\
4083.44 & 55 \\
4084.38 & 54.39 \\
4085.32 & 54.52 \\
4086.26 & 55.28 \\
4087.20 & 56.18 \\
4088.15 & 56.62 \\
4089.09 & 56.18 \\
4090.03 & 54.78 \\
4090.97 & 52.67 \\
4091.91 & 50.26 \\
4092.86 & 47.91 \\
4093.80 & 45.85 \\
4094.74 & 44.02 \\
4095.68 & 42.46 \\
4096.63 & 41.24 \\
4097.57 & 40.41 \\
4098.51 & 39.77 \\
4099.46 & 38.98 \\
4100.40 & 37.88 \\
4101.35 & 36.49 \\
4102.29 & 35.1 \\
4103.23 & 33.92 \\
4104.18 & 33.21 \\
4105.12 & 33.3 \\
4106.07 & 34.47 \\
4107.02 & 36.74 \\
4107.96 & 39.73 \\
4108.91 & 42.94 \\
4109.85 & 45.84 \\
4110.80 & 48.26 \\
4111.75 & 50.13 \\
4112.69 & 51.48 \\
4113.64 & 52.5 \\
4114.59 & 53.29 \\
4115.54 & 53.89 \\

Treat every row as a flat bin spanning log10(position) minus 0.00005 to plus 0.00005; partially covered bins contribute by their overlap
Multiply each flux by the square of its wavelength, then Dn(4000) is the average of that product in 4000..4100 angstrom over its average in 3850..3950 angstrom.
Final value 1.27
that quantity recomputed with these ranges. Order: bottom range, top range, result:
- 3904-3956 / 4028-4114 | 1.17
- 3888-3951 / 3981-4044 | 1.26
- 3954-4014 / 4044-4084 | 1.26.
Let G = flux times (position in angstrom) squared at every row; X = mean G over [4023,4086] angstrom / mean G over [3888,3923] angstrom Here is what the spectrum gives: 1.34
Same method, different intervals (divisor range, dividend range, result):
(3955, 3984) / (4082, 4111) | 1.17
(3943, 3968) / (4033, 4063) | 1.31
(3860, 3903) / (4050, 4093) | 1.38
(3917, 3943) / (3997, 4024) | 1.28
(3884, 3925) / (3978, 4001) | 1.18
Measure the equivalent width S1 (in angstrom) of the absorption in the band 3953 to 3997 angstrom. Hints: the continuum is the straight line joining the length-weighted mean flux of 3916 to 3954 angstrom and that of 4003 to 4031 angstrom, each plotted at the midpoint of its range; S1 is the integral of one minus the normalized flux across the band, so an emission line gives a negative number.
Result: 6.1 angstrom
